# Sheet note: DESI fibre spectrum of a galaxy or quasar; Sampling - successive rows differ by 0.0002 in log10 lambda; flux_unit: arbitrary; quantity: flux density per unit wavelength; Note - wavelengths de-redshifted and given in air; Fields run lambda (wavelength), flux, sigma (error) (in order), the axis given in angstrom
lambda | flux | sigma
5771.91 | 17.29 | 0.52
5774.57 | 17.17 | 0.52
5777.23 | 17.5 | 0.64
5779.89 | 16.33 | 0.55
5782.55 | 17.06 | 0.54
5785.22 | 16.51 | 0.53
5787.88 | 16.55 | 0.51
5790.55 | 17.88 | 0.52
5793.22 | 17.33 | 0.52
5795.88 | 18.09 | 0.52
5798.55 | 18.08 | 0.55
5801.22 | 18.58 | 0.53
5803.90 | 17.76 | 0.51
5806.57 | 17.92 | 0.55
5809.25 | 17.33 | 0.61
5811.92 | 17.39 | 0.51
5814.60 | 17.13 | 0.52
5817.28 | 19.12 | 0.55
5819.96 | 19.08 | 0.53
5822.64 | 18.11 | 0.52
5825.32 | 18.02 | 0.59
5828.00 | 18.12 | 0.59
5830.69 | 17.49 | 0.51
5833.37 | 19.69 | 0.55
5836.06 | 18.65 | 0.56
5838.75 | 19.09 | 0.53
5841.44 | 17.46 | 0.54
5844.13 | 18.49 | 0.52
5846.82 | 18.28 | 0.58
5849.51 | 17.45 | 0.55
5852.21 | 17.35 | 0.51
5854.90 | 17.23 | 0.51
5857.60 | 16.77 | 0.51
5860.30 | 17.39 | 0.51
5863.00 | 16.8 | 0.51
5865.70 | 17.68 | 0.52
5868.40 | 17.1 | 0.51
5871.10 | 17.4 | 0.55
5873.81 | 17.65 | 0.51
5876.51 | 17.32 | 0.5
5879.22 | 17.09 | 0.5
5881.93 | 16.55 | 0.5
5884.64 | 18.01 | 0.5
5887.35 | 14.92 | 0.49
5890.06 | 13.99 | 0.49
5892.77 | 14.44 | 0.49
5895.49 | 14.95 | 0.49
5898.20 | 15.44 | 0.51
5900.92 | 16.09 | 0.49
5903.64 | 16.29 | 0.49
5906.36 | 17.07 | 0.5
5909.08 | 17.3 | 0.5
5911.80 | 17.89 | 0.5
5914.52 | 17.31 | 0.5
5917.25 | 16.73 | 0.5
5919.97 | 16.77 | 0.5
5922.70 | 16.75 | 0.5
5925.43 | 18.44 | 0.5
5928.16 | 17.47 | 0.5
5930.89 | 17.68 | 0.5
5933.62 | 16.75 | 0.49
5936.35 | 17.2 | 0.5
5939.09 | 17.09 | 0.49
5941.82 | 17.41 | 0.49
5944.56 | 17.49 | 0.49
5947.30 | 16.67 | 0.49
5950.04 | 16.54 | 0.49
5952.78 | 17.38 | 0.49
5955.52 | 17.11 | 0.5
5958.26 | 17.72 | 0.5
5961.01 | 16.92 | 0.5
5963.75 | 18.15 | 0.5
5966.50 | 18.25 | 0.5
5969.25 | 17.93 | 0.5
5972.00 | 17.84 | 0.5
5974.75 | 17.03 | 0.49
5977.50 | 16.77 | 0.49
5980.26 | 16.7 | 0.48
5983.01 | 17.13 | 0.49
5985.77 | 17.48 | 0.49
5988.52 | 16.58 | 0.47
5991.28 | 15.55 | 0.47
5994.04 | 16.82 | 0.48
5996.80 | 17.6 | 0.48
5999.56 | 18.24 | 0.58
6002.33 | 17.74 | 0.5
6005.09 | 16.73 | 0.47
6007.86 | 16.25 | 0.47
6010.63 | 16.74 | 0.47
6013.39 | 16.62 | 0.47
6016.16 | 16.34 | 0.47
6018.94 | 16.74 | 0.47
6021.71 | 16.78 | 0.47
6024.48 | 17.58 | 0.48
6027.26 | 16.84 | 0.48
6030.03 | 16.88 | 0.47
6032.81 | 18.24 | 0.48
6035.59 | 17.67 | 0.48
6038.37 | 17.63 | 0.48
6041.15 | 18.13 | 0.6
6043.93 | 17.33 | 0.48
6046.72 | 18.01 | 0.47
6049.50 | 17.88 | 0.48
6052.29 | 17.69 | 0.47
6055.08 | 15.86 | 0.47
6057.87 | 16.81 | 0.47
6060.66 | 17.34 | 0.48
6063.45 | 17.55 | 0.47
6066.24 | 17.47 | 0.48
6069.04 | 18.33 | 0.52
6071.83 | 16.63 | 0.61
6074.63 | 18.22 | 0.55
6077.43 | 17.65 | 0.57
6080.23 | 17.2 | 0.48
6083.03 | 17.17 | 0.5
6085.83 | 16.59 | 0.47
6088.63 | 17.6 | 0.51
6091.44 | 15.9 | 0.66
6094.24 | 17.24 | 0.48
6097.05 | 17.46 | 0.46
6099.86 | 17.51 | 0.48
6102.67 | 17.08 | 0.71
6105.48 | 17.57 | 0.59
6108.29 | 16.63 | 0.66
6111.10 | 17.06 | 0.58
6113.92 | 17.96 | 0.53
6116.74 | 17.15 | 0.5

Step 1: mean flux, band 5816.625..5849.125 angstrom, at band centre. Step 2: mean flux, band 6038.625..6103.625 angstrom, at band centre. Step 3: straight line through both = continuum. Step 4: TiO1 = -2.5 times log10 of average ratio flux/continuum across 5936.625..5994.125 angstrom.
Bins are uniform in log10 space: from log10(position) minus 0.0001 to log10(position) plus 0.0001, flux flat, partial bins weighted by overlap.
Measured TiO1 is 0.04 mag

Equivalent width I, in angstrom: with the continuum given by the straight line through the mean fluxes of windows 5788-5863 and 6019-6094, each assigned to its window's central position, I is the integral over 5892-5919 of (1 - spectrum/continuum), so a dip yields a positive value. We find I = 2.0 angstrom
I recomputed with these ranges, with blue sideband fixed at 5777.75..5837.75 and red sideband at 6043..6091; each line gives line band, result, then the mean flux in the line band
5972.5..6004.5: 0.8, 17.1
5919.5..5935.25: 0.2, 17.3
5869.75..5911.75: 3.1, 16.3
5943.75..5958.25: 0.4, 17.1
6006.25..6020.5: 0.7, 16.5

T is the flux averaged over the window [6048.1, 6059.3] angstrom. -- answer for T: 17.1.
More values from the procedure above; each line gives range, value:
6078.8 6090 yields 17.1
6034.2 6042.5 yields 17.8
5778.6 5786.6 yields 16.6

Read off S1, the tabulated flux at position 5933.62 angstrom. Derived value 16.75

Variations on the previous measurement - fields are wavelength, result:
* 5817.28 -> 19.12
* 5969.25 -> 17.93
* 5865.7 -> 17.68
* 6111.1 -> 17.06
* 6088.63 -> 17.6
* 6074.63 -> 18.22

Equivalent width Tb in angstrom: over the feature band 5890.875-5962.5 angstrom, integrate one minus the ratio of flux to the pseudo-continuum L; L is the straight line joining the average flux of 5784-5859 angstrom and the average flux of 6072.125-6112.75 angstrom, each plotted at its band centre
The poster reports 3.1 angstrom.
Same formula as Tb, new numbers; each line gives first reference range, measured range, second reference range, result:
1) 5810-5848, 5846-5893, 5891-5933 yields 1.64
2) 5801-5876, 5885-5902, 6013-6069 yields 2.47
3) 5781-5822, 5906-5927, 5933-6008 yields 0.09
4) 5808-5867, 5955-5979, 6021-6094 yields 0.06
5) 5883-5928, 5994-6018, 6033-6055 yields 0.44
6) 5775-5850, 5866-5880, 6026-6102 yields 0.32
